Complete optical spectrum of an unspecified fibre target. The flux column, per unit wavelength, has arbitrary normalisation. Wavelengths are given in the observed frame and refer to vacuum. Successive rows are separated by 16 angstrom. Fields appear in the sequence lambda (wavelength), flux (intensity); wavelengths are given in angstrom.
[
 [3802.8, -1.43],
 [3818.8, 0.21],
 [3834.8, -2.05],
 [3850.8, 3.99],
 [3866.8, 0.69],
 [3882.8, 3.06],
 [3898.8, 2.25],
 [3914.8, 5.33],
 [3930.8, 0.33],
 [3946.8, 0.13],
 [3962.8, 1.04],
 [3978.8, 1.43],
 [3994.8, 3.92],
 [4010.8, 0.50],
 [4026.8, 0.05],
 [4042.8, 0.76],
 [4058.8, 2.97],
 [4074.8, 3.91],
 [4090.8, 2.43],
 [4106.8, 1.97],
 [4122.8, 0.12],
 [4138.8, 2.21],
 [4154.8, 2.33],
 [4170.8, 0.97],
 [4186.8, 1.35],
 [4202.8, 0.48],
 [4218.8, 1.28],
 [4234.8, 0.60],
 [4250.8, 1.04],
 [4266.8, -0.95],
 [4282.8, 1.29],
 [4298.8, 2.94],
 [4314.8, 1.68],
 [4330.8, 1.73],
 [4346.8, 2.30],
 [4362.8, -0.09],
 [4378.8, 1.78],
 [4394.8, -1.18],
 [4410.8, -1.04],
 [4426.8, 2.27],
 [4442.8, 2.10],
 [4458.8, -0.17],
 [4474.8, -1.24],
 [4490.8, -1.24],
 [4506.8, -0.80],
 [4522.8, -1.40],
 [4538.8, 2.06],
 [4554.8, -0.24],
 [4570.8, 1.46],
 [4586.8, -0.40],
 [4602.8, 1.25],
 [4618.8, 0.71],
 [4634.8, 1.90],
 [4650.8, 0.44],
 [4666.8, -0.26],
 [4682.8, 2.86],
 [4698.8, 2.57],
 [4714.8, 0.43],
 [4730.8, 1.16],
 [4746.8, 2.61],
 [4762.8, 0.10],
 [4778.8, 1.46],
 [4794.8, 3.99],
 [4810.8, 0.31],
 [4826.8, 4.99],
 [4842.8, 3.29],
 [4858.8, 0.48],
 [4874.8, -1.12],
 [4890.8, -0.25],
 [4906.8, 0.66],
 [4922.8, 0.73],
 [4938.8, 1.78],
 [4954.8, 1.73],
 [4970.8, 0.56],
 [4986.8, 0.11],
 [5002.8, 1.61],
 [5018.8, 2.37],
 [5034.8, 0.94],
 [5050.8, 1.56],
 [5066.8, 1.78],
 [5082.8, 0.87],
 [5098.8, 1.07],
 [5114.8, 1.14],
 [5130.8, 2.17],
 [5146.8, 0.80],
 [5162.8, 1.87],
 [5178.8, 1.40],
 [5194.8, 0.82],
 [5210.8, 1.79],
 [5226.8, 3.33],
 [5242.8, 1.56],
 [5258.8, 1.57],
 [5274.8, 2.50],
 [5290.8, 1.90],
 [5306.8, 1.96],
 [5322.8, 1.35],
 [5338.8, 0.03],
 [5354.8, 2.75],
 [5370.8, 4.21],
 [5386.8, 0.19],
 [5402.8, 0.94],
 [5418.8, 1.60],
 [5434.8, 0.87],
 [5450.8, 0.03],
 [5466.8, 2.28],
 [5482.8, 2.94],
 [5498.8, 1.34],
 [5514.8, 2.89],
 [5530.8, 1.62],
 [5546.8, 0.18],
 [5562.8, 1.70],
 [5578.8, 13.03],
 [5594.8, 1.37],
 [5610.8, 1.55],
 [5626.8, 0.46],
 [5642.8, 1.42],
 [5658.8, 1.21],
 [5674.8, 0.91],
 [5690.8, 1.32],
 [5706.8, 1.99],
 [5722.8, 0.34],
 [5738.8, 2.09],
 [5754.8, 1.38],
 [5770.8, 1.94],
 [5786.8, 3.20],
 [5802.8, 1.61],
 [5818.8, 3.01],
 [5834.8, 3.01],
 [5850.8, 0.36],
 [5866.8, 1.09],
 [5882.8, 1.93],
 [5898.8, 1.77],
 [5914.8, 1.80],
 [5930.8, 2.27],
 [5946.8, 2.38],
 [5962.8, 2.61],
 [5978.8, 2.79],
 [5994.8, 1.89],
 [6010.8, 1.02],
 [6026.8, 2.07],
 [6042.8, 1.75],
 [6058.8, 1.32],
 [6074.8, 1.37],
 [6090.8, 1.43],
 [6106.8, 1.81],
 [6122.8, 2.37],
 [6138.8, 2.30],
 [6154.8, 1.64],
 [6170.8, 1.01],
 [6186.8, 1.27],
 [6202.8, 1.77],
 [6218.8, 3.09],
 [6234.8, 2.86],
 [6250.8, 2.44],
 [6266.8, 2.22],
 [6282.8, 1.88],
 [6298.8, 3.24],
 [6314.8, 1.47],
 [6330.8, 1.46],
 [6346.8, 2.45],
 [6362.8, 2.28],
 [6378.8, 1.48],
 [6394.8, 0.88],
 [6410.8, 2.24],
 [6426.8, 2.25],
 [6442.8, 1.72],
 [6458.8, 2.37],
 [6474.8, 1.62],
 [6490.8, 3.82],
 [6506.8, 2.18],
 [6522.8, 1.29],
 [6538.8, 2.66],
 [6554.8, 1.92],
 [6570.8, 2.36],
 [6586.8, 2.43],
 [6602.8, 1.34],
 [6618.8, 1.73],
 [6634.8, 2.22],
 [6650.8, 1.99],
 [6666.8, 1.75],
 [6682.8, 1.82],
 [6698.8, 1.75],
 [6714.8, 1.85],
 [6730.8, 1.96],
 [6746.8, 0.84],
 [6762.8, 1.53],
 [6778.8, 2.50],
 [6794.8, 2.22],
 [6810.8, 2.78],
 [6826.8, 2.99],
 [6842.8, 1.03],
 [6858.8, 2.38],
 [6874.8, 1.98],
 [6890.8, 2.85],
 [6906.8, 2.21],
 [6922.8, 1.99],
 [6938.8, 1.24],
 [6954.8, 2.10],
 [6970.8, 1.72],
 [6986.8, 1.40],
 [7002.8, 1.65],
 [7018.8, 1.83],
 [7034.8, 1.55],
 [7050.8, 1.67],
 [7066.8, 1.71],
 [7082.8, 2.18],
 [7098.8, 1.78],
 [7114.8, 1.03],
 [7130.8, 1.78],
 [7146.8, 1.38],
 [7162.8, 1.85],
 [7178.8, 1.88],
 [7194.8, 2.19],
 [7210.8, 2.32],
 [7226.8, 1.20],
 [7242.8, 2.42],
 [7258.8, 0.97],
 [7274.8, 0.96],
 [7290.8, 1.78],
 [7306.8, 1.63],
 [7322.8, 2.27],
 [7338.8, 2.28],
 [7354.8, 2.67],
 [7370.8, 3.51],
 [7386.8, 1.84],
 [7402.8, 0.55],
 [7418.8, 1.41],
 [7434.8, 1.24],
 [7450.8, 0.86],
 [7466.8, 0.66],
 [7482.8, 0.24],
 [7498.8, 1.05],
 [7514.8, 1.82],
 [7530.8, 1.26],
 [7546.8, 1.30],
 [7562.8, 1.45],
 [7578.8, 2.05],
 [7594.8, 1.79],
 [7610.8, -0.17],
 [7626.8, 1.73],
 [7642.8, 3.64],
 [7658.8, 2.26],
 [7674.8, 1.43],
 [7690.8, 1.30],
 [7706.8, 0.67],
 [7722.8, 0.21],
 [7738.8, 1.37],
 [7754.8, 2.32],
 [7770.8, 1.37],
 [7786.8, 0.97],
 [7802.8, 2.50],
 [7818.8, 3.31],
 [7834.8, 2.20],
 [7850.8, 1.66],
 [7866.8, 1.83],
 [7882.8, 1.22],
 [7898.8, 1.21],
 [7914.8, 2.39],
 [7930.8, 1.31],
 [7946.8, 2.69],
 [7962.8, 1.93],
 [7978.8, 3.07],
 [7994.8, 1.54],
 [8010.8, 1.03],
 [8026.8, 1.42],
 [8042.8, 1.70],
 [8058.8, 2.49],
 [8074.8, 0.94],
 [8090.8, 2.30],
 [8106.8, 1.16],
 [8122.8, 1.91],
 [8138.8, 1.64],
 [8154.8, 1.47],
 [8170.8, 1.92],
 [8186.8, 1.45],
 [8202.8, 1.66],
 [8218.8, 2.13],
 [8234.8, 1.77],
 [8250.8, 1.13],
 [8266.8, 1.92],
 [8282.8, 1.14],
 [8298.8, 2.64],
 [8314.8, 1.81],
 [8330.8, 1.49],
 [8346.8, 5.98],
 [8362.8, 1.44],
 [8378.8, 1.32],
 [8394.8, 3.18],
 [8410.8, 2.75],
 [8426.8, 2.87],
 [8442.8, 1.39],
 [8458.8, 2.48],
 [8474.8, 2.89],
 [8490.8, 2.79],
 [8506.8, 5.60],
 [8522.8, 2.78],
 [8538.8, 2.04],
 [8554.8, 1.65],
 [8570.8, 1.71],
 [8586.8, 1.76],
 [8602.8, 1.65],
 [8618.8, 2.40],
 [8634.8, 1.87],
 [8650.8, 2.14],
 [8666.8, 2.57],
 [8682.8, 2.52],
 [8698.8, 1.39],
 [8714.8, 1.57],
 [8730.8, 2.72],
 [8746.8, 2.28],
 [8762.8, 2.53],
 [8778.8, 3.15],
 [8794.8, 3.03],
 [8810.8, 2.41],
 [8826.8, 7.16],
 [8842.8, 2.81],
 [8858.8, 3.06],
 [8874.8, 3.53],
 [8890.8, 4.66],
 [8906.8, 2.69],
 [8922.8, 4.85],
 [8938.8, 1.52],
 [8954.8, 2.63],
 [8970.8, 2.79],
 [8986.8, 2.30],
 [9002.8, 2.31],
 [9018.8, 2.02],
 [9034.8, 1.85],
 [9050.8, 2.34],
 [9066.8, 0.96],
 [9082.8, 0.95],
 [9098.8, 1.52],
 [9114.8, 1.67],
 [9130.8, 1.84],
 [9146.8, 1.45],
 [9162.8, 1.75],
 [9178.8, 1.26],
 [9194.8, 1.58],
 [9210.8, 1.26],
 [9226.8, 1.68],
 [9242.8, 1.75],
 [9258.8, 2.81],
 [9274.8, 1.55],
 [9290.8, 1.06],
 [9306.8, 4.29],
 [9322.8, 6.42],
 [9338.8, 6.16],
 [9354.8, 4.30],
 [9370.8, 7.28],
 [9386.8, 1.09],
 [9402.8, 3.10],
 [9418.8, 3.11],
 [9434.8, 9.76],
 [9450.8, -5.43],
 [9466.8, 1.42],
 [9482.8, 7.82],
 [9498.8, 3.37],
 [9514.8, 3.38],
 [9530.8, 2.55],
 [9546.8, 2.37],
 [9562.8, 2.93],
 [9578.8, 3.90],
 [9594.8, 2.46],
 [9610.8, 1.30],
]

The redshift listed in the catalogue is 0.30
